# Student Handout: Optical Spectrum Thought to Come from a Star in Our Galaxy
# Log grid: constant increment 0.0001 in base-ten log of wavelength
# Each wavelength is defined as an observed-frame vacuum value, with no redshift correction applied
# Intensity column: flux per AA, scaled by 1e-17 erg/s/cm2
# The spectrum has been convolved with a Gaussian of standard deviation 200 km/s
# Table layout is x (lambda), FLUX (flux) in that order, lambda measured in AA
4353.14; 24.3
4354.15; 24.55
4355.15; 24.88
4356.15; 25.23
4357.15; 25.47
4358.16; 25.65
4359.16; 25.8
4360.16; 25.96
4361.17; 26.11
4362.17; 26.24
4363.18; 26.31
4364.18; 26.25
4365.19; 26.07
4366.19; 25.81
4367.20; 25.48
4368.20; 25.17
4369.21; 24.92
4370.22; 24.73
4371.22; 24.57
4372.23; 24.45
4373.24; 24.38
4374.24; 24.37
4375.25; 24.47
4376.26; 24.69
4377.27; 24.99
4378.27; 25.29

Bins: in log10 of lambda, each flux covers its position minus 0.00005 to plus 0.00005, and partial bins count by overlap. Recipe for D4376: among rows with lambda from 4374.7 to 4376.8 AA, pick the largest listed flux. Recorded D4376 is 24.69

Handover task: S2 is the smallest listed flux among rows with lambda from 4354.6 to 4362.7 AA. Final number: 24.88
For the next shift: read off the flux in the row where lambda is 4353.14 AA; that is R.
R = 24.3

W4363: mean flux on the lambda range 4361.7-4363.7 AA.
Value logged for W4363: 26.3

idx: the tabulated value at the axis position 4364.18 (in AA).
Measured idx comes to 26.25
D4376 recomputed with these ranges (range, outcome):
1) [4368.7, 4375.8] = 24.92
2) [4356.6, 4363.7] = 26.31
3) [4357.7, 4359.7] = 25.8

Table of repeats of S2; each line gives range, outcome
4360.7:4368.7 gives 25.17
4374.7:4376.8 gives 24.47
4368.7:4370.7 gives 24.73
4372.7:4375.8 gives 24.37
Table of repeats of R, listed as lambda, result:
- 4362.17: 26.24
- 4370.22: 24.73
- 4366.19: 25.81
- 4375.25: 24.47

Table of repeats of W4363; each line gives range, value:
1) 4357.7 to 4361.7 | 25.9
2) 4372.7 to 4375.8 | 24.4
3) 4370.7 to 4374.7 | 24.5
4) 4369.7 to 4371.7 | 24.7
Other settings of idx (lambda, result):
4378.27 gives 25.29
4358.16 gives 25.65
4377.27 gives 24.99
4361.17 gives 26.11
